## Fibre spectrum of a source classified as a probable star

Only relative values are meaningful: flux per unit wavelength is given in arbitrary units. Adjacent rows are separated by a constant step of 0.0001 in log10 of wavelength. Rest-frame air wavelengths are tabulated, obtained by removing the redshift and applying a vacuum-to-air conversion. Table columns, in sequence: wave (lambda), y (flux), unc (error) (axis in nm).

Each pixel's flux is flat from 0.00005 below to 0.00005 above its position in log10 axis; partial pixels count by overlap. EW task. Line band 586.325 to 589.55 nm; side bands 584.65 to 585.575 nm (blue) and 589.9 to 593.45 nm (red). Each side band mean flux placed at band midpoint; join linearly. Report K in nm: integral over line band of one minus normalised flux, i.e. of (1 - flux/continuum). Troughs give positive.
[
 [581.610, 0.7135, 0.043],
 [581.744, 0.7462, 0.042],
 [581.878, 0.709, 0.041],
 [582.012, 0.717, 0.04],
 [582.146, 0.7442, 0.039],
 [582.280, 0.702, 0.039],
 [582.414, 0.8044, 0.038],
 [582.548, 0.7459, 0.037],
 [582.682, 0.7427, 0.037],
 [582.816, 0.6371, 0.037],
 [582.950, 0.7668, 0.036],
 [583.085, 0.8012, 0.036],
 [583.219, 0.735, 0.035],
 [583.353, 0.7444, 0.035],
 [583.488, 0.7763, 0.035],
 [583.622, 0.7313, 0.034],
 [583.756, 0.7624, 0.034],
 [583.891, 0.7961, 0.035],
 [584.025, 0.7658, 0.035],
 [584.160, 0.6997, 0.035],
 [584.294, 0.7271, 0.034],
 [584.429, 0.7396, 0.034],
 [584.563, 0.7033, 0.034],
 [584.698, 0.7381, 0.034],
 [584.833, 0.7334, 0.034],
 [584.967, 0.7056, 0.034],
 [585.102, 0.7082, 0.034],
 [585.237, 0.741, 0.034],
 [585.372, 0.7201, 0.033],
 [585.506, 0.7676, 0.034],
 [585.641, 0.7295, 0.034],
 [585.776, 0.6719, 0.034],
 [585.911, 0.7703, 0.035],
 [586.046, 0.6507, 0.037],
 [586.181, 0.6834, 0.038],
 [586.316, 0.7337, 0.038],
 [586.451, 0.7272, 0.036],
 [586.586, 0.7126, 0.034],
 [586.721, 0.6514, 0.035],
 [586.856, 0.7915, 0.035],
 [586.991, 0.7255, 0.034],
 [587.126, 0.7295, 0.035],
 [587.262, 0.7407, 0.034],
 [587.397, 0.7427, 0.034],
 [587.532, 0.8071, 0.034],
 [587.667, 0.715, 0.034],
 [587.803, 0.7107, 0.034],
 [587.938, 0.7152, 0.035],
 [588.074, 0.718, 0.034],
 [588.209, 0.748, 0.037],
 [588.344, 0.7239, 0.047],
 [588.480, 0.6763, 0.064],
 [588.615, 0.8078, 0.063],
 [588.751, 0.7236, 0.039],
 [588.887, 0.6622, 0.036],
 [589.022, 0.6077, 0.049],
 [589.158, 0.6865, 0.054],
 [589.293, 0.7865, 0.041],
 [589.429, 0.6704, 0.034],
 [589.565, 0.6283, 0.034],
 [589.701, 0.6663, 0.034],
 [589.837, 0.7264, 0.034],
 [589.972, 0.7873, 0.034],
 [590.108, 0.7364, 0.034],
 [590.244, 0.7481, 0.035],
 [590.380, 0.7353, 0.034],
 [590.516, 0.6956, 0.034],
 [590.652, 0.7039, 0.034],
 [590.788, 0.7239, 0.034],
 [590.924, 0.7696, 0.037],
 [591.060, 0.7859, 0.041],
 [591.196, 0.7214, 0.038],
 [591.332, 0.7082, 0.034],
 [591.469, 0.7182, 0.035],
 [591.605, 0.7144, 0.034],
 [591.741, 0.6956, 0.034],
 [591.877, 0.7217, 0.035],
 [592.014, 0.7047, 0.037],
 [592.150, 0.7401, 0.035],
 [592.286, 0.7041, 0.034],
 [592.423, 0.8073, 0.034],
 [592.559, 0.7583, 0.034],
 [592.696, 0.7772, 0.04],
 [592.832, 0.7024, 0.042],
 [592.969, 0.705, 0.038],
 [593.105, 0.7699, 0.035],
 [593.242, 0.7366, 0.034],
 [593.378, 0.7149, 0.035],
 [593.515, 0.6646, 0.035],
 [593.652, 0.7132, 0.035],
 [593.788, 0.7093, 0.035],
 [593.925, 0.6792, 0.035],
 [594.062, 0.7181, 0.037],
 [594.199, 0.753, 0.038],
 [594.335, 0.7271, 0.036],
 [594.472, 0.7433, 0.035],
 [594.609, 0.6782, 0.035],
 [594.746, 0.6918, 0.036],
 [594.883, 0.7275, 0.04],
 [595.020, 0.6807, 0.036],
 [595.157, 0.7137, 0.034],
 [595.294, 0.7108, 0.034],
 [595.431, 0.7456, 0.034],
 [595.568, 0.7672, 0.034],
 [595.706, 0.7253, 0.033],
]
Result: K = 0.06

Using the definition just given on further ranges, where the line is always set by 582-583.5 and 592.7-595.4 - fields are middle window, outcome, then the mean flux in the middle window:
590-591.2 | -0.024 nm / 0.738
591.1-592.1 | 0.009 nm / 0.714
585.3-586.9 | 0.039 nm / 0.717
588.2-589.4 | 0.029 nm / 0.711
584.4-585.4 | 0.019 nm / 0.723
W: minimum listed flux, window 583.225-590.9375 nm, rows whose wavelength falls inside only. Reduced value 0.6077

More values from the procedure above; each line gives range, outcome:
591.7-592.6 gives 0.6956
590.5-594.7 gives 0.6646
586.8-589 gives 0.6622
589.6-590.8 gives 0.6663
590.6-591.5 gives 0.7039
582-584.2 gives 0.6371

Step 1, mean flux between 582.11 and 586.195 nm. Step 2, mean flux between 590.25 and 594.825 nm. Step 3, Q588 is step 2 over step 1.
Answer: 1.0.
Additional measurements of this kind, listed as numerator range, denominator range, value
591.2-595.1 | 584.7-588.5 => 0.99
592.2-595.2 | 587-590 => 1.01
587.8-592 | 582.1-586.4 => 0.98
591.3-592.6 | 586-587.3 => 1.02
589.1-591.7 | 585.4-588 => 1.00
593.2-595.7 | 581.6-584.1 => 0.96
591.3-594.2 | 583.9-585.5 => 0.99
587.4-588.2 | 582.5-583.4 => 0.99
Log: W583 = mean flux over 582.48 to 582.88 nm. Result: 0.71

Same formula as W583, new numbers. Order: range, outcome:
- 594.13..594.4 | 0.742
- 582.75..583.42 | 0.737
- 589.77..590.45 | 0.747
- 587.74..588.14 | 0.714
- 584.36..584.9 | 0.728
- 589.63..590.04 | 0.727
